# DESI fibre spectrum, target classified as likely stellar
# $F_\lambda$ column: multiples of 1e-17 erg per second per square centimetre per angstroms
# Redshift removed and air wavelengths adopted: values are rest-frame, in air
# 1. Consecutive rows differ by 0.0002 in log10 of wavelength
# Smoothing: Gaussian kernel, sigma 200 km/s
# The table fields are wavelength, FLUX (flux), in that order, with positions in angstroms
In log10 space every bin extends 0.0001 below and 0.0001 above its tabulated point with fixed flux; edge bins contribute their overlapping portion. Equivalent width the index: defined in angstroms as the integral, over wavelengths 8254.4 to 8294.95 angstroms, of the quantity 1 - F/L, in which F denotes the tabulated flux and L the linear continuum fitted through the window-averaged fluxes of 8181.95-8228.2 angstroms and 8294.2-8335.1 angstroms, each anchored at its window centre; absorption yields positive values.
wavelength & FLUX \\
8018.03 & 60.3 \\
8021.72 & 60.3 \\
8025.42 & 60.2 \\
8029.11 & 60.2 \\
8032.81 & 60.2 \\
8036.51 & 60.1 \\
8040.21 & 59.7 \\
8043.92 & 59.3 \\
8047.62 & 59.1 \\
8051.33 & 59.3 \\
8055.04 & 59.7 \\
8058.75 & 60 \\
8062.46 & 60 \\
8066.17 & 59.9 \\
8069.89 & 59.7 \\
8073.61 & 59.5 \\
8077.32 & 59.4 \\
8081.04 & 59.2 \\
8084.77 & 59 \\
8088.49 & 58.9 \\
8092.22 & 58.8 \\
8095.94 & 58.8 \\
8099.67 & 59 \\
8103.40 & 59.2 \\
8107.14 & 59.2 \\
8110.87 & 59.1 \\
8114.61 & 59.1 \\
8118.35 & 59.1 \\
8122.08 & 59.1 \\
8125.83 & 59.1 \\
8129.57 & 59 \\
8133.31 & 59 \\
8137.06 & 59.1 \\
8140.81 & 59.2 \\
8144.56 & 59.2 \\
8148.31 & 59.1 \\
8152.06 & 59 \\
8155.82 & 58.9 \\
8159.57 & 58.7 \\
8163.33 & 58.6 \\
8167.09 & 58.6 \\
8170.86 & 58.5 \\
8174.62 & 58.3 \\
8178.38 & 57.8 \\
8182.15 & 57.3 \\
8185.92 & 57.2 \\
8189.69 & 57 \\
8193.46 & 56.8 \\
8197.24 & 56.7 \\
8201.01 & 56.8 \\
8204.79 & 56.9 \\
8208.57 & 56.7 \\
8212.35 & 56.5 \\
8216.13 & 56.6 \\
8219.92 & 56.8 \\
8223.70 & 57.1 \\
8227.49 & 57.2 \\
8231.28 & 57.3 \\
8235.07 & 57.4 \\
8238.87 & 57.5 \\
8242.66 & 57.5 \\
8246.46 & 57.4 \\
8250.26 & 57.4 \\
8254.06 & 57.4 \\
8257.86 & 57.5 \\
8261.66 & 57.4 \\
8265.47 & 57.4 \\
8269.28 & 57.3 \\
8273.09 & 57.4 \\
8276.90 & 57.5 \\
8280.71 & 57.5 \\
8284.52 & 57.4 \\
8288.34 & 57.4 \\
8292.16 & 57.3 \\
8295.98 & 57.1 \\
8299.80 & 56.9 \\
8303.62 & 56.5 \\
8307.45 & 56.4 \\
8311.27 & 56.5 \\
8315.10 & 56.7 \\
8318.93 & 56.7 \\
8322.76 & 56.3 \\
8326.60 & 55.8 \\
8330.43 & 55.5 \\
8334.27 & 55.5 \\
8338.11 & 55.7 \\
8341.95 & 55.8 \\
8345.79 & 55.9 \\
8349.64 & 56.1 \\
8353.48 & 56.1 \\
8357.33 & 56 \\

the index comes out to -0.6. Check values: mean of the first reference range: 56.9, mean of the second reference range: 56.4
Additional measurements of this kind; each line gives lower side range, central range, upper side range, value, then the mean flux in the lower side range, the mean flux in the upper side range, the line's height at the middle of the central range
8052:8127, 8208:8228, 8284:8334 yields 0.3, 59.3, 56.6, 57.7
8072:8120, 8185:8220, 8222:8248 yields 0.6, 59.1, 57.3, 57.7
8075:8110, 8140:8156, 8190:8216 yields -0.3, 59.1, 56.7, 57.9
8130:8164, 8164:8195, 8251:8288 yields 0.4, 59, 57.4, 58.6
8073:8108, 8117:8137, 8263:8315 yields -0.1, 59.1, 57.1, 58.7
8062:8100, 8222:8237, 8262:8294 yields 0.2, 59.3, 57.4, 57.9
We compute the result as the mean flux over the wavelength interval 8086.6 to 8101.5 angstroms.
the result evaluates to 58.9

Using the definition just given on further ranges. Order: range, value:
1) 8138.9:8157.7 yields 59.1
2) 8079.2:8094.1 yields 59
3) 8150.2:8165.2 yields 58.8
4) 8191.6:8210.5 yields 56.8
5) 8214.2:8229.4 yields 56.9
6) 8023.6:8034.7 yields 60.2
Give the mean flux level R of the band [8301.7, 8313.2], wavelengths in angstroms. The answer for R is 56.5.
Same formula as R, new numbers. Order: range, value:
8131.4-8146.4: 59.1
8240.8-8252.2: 57.4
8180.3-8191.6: 57.2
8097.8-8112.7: 59.1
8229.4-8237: 57.3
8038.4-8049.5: 59.3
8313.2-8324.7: 56.5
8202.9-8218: 56.7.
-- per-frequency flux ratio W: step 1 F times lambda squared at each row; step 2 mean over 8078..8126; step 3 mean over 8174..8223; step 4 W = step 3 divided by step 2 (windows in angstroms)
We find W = 1.0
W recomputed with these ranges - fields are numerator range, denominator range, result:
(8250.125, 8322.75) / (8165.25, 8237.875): 1.02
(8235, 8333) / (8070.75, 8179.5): 1.01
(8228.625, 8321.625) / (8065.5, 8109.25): 1.01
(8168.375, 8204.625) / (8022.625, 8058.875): 0.99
